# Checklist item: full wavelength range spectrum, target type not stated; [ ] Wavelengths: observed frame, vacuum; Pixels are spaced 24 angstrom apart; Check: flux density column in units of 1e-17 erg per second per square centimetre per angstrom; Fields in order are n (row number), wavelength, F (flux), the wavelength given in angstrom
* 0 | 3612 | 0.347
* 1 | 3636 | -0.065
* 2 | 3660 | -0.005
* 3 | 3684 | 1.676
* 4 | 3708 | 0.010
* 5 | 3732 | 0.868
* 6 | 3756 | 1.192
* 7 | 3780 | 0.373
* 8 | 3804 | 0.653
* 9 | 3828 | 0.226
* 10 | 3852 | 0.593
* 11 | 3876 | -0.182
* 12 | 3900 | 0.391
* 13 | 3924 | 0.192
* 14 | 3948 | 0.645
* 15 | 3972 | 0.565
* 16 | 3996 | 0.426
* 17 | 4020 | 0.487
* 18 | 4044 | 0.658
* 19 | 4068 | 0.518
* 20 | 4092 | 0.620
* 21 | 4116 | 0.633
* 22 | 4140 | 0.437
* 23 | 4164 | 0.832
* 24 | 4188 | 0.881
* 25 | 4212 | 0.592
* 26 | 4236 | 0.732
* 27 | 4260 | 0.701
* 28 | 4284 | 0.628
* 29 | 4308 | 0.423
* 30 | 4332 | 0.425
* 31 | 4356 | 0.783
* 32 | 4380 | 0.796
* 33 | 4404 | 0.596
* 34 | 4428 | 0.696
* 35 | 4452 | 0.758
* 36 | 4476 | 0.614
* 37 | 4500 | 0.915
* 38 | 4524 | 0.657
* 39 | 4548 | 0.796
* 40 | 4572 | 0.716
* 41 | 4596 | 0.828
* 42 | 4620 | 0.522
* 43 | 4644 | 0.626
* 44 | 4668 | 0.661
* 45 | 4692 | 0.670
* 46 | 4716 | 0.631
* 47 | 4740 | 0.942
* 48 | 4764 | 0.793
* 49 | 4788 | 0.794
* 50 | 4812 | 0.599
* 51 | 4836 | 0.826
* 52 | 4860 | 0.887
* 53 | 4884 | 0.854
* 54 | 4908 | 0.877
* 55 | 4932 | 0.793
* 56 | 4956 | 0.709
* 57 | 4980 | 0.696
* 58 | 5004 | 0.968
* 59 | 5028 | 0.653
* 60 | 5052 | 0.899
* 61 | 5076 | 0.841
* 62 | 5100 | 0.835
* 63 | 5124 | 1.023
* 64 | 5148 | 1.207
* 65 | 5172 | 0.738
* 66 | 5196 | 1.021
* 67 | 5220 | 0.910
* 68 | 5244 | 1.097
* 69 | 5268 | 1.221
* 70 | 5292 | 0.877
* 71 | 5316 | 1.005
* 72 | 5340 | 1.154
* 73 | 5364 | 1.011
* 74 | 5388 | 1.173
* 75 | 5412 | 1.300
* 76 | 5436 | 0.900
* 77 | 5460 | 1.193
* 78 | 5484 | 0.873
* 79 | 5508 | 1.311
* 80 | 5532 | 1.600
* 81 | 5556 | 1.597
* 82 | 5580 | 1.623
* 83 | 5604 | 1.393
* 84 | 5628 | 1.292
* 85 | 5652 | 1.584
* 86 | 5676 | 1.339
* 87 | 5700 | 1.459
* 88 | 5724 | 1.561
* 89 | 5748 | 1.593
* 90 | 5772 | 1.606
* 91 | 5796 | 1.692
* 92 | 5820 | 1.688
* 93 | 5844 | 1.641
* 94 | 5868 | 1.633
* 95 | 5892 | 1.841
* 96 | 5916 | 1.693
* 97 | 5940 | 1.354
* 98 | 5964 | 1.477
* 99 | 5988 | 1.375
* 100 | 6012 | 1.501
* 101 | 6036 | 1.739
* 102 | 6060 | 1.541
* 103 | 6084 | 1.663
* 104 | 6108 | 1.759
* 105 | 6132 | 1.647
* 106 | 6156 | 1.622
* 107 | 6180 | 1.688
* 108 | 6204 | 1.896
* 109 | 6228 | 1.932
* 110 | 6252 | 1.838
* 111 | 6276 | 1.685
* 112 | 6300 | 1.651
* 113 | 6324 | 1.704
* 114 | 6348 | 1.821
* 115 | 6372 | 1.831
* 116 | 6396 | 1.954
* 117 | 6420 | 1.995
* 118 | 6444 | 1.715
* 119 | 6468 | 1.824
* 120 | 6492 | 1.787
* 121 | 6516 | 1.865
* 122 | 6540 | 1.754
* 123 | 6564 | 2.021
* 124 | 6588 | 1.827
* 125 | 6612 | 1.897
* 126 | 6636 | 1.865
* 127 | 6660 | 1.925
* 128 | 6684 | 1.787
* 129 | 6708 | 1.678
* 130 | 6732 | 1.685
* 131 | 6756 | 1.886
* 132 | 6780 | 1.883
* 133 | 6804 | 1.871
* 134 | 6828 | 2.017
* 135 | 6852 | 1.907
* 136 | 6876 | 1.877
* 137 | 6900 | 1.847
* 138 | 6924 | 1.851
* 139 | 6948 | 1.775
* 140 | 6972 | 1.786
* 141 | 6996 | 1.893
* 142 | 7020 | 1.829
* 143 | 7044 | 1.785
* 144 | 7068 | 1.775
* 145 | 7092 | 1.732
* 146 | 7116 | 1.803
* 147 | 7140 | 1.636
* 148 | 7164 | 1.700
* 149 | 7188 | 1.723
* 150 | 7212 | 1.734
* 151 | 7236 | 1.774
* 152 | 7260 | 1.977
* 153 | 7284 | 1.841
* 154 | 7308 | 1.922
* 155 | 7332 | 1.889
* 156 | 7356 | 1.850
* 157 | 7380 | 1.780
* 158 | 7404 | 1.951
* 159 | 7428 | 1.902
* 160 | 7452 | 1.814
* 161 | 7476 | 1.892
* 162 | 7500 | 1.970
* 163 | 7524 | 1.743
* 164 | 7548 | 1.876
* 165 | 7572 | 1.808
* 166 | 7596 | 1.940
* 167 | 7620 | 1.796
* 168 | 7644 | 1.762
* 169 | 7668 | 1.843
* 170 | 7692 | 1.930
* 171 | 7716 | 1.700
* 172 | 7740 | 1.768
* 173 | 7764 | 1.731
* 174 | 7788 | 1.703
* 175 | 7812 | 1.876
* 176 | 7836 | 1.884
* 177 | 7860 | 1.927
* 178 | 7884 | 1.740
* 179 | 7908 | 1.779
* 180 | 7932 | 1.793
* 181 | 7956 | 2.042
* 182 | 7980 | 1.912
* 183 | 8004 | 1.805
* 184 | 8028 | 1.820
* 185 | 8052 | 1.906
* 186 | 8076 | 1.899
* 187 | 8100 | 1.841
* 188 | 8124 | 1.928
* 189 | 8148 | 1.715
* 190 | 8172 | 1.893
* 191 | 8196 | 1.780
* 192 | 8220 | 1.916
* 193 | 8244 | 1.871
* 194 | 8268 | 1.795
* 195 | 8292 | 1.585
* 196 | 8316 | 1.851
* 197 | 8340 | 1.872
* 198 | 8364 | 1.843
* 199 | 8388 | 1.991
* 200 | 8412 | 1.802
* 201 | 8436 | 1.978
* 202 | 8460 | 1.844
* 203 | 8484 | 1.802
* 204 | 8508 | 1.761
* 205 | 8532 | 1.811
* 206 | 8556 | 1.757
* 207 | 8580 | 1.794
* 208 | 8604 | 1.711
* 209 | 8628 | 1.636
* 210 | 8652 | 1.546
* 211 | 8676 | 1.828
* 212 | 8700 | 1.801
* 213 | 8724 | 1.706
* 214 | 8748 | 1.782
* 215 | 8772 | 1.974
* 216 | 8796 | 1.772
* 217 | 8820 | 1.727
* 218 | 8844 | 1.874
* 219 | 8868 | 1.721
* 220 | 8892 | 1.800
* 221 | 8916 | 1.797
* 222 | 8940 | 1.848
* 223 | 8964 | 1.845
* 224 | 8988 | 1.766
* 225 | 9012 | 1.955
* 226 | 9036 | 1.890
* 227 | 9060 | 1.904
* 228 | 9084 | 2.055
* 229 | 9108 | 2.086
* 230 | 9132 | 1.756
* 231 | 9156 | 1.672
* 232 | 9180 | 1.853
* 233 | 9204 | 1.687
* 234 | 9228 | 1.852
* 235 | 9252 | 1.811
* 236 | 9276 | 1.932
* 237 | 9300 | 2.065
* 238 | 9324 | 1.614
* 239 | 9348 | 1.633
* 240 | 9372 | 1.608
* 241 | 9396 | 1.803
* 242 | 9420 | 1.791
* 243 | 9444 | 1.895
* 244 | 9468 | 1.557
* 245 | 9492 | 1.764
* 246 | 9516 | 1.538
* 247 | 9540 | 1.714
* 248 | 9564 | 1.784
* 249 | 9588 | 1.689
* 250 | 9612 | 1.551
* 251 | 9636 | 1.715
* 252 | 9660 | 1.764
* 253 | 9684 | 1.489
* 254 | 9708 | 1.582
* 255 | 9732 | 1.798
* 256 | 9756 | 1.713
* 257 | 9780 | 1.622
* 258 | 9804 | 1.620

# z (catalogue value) 0.38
